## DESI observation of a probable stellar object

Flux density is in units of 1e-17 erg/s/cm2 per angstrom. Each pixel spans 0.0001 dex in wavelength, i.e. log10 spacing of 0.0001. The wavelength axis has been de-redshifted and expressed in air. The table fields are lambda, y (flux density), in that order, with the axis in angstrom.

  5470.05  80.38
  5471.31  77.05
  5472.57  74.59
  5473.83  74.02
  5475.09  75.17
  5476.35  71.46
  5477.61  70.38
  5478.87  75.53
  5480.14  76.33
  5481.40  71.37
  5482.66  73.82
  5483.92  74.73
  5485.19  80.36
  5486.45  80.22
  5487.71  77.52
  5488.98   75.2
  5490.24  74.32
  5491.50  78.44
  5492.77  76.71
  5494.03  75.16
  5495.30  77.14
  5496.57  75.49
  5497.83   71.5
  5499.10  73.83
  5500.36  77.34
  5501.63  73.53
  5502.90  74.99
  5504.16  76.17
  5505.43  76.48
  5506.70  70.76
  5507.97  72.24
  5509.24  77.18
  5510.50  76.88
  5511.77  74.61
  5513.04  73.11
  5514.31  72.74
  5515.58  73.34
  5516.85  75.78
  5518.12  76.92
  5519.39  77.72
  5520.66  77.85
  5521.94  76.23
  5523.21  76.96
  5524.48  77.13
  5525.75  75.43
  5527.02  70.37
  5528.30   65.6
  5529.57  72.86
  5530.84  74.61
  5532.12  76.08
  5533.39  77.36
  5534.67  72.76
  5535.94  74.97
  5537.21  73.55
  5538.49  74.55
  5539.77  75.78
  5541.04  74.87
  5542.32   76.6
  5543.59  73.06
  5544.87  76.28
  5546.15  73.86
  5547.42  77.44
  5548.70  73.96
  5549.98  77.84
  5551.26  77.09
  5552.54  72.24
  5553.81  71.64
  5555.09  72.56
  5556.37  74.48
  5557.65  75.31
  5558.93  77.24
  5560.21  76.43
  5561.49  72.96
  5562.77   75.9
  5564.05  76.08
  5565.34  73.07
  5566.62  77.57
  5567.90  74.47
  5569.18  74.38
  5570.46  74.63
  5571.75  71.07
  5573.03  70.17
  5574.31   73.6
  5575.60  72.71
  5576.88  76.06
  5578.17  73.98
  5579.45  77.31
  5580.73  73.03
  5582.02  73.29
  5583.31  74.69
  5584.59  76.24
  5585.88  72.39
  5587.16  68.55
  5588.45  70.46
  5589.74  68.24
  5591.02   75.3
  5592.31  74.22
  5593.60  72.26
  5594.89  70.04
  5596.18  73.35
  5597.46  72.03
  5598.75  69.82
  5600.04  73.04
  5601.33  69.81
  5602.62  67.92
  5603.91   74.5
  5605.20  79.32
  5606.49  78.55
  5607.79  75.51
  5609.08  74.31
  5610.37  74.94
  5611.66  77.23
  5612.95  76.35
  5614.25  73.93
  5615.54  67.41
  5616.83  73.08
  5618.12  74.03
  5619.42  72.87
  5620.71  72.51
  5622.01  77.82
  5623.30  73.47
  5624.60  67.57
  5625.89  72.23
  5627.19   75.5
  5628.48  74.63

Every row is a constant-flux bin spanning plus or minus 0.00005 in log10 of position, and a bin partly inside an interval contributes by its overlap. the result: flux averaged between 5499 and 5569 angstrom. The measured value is 74.9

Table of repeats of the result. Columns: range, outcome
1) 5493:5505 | 75.1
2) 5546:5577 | 74.5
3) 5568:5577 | 73.2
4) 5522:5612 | 74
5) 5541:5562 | 75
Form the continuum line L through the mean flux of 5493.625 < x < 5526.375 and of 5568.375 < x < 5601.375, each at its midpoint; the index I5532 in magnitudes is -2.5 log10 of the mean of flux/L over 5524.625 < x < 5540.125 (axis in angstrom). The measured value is 0.01 mag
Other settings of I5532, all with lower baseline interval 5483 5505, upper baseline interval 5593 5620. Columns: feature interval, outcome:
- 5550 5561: -0.004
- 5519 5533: 0.010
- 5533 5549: -0.001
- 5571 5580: 0.009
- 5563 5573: 0.000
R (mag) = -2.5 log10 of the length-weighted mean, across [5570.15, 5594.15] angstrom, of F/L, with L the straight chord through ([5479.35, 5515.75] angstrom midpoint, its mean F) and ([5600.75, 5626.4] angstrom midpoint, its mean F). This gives 0.02 mag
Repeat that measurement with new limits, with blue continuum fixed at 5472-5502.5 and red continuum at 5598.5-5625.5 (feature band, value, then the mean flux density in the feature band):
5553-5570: -0.01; 74.8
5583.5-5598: 0.02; 72.2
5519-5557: 0.00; 74.7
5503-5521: 0.00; 75.1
